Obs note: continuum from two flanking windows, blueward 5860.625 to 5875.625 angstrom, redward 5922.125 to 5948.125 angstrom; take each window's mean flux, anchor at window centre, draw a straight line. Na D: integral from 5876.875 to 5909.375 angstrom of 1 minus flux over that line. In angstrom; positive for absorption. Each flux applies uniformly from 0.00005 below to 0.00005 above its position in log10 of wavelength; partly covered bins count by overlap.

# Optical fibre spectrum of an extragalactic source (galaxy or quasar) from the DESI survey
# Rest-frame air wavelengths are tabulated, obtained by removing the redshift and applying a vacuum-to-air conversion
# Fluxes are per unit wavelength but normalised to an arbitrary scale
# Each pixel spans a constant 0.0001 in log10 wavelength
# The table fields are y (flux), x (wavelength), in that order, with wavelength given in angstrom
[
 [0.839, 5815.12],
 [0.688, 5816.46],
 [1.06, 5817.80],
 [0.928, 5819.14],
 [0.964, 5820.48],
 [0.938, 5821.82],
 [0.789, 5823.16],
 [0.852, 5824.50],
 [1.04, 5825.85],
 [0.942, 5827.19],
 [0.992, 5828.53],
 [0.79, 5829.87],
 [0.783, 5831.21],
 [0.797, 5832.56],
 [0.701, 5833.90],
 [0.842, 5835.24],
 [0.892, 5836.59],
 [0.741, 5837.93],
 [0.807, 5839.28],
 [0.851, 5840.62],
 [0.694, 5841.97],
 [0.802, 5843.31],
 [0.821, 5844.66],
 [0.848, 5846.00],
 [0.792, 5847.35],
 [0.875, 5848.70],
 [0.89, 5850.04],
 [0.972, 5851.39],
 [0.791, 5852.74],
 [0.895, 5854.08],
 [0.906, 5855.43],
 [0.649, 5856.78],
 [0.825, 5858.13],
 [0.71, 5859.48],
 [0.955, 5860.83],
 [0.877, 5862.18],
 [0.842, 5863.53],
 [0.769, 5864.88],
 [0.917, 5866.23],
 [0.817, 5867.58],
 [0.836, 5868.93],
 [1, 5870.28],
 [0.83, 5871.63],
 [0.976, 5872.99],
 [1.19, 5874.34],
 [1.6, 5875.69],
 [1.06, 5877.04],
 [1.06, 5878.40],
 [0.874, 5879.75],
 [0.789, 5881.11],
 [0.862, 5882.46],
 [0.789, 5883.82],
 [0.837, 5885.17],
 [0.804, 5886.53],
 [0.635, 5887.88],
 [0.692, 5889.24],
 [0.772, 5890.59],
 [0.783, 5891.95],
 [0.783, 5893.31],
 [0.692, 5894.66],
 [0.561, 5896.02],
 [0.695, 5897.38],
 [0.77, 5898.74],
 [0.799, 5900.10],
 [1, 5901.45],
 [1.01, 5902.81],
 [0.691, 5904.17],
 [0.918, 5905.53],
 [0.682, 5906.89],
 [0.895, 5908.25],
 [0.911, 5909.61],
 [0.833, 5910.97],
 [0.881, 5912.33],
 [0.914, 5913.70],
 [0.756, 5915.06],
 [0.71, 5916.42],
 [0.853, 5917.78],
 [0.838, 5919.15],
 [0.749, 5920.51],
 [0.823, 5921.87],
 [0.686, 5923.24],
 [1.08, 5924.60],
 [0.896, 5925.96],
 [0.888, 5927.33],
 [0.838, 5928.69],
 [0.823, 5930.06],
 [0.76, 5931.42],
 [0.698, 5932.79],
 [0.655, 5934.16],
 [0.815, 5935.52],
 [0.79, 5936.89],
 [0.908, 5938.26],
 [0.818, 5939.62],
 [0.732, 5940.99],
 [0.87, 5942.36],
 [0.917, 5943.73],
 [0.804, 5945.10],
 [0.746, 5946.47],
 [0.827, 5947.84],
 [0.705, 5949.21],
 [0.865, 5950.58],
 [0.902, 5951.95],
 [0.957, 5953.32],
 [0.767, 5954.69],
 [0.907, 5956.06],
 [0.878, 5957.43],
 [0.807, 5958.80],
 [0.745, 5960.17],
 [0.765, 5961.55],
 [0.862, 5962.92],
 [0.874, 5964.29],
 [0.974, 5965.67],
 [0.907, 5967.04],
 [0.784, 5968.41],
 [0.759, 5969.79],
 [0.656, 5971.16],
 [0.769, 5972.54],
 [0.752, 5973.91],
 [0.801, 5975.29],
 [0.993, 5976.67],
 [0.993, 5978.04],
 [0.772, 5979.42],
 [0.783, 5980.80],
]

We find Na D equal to 3.1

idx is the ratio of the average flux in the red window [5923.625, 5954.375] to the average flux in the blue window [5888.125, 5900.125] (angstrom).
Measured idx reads 1.2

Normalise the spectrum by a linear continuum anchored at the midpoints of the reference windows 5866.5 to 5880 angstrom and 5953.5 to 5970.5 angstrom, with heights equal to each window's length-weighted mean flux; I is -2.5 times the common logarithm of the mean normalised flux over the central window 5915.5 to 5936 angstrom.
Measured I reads 0.14 mag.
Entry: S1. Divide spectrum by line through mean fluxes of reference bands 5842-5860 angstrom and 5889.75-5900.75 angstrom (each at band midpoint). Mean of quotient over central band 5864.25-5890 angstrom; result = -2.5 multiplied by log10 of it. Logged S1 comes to -0.184 mag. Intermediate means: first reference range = 0.825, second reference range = 0.731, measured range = 0.912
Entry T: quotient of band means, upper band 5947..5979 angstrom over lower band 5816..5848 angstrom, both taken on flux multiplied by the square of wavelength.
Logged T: 1.0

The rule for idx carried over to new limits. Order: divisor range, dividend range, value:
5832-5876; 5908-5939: 0.95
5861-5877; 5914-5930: 0.85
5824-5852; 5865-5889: 1.10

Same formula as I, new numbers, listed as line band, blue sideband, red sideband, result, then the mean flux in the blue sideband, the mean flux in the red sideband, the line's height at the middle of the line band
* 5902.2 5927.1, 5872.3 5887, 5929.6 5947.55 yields 0.04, 0.987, 0.795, 0.873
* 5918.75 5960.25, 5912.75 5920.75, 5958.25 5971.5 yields -0.01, 0.808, 0.818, 0.813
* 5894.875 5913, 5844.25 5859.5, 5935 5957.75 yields 0.03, 0.837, 0.835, 0.836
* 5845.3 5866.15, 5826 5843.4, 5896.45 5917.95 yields -0.02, 0.825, 0.829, 0.826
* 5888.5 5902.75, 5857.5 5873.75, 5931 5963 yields 0.11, 0.865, 0.812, 0.845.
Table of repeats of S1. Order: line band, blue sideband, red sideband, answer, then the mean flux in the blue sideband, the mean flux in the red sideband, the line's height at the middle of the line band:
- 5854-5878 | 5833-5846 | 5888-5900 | -0.22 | 0.798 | 0.718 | 0.759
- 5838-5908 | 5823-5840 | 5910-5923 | -0.02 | 0.845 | 0.815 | 0.83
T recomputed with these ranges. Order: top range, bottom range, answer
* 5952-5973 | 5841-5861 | 1.04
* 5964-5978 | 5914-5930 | 1.02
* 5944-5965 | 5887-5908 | 1.10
